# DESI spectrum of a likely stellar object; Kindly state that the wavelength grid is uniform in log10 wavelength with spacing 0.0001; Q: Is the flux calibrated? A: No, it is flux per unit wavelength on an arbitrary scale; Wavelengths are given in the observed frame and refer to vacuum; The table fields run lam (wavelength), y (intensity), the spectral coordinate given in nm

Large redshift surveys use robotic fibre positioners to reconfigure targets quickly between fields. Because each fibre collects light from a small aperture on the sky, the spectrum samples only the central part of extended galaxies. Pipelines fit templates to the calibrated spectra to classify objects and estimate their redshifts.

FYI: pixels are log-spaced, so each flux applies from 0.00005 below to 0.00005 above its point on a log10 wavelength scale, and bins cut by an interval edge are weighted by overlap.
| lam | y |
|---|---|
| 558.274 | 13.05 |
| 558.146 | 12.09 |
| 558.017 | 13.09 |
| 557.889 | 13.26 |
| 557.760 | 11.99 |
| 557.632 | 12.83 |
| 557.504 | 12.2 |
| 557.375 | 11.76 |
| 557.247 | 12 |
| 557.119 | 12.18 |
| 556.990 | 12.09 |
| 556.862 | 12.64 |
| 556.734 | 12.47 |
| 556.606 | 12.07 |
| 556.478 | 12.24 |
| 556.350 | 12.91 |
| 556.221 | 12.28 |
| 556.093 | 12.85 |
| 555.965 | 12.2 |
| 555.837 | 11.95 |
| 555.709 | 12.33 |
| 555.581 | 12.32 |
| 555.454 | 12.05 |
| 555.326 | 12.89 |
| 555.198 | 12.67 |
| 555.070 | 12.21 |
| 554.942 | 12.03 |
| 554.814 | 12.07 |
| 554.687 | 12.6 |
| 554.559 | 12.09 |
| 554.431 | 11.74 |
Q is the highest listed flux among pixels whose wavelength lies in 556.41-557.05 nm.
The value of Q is 12.64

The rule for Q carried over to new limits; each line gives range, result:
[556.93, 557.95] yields 13.26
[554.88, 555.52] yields 12.89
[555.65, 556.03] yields 12.33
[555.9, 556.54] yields 12.91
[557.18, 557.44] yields 12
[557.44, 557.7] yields 12.83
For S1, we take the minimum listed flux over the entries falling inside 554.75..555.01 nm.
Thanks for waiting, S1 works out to 12.03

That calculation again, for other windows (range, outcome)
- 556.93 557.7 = 11.76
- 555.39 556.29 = 11.95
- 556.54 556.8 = 12.07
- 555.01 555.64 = 12.05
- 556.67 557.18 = 12.09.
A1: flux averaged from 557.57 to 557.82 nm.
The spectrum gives 12.4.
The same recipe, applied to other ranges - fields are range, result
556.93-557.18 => 12.1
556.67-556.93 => 12.6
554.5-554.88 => 12.3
